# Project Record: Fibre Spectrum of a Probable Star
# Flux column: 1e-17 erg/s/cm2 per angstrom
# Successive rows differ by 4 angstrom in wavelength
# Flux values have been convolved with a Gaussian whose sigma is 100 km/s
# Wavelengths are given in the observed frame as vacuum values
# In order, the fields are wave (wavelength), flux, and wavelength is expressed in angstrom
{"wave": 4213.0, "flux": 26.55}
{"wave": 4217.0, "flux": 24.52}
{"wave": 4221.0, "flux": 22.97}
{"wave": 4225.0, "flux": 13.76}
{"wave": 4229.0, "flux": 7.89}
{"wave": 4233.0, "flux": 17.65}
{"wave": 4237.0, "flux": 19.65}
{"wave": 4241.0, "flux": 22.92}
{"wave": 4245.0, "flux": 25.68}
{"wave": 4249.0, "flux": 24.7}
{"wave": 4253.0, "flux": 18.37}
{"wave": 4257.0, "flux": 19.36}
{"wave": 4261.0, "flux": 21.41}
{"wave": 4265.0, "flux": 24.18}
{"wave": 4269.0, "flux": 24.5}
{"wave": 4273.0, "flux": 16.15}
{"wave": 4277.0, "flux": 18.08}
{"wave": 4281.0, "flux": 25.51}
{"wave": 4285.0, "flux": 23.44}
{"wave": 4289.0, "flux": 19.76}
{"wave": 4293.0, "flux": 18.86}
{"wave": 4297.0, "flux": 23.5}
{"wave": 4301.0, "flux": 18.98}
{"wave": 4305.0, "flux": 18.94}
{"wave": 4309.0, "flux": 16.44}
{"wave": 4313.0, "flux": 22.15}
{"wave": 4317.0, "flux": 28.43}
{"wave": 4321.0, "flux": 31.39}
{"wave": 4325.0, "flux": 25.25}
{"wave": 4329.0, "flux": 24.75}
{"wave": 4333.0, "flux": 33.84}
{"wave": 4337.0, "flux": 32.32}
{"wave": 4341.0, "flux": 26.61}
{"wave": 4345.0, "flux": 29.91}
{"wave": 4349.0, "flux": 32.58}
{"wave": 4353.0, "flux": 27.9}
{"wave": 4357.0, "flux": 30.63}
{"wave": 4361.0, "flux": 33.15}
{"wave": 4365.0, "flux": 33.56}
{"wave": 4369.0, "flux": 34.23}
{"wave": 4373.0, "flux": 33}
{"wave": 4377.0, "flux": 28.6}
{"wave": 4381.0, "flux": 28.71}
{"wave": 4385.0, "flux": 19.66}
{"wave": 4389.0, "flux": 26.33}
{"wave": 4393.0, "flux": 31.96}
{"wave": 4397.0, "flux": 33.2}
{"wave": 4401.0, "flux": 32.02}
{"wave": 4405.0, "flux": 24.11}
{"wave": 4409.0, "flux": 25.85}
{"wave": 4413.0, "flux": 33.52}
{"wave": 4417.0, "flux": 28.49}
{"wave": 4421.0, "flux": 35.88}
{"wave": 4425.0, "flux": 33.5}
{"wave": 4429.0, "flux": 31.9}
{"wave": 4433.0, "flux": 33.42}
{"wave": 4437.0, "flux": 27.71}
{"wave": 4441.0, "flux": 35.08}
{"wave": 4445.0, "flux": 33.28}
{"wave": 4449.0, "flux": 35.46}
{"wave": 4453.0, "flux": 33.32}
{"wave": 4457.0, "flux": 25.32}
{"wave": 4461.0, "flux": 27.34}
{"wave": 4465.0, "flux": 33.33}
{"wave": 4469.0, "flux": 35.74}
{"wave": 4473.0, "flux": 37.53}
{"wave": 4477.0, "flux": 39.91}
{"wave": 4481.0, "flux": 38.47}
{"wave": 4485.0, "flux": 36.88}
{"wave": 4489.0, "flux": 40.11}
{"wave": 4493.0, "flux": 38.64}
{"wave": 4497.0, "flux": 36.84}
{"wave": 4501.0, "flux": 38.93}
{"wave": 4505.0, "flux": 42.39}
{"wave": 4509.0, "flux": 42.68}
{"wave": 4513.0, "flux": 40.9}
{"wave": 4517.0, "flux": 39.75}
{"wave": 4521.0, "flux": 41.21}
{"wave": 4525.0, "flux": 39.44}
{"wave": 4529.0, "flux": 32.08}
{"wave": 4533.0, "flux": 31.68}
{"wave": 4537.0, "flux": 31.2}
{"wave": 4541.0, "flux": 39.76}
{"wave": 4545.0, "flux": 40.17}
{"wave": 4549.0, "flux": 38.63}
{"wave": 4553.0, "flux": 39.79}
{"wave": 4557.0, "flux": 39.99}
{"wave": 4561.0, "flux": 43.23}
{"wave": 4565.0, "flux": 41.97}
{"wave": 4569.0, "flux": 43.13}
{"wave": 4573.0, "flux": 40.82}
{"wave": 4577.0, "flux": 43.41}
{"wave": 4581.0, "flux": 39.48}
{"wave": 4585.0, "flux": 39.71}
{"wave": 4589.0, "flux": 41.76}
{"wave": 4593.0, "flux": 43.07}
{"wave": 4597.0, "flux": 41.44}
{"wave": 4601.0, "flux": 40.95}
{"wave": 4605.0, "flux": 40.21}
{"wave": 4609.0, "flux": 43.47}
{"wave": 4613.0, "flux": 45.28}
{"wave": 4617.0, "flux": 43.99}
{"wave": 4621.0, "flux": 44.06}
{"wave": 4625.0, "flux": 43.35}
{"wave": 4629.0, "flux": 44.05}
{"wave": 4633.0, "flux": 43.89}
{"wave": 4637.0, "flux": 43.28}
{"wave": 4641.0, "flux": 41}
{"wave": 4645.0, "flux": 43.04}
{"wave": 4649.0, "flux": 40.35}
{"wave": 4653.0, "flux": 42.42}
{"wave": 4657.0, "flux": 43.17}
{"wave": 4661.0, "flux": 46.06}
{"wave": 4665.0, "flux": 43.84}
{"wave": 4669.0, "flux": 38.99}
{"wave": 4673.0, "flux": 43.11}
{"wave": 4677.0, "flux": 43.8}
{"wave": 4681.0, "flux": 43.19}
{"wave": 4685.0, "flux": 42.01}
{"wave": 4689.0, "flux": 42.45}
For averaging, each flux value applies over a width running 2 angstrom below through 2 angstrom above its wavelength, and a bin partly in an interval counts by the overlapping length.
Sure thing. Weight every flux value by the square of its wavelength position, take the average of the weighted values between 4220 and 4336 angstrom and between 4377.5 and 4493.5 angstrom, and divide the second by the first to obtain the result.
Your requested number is 1.59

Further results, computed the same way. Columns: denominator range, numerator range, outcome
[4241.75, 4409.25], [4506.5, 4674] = 1.79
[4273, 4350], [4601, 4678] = 2.03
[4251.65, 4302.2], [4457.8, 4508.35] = 1.94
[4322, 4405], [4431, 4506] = 1.24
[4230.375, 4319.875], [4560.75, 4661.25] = 2.32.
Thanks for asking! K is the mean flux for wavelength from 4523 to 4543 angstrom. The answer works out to 34.8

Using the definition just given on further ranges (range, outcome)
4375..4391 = 25.8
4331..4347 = 30.7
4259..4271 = 23.4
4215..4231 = 17.3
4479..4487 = 37.7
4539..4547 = 40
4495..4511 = 40.2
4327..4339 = 30.3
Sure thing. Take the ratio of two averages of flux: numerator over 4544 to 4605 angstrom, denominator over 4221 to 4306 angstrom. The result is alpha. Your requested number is 2.03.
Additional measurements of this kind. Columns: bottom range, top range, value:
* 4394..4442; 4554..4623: 1.35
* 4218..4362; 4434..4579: 1.60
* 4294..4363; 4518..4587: 1.46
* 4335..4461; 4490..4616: 1.31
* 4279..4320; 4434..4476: 1.49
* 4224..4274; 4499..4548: 1.93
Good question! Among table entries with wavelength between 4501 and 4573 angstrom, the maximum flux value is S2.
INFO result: 43.23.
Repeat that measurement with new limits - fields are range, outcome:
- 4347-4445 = 35.88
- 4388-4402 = 33.2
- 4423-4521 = 42.68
